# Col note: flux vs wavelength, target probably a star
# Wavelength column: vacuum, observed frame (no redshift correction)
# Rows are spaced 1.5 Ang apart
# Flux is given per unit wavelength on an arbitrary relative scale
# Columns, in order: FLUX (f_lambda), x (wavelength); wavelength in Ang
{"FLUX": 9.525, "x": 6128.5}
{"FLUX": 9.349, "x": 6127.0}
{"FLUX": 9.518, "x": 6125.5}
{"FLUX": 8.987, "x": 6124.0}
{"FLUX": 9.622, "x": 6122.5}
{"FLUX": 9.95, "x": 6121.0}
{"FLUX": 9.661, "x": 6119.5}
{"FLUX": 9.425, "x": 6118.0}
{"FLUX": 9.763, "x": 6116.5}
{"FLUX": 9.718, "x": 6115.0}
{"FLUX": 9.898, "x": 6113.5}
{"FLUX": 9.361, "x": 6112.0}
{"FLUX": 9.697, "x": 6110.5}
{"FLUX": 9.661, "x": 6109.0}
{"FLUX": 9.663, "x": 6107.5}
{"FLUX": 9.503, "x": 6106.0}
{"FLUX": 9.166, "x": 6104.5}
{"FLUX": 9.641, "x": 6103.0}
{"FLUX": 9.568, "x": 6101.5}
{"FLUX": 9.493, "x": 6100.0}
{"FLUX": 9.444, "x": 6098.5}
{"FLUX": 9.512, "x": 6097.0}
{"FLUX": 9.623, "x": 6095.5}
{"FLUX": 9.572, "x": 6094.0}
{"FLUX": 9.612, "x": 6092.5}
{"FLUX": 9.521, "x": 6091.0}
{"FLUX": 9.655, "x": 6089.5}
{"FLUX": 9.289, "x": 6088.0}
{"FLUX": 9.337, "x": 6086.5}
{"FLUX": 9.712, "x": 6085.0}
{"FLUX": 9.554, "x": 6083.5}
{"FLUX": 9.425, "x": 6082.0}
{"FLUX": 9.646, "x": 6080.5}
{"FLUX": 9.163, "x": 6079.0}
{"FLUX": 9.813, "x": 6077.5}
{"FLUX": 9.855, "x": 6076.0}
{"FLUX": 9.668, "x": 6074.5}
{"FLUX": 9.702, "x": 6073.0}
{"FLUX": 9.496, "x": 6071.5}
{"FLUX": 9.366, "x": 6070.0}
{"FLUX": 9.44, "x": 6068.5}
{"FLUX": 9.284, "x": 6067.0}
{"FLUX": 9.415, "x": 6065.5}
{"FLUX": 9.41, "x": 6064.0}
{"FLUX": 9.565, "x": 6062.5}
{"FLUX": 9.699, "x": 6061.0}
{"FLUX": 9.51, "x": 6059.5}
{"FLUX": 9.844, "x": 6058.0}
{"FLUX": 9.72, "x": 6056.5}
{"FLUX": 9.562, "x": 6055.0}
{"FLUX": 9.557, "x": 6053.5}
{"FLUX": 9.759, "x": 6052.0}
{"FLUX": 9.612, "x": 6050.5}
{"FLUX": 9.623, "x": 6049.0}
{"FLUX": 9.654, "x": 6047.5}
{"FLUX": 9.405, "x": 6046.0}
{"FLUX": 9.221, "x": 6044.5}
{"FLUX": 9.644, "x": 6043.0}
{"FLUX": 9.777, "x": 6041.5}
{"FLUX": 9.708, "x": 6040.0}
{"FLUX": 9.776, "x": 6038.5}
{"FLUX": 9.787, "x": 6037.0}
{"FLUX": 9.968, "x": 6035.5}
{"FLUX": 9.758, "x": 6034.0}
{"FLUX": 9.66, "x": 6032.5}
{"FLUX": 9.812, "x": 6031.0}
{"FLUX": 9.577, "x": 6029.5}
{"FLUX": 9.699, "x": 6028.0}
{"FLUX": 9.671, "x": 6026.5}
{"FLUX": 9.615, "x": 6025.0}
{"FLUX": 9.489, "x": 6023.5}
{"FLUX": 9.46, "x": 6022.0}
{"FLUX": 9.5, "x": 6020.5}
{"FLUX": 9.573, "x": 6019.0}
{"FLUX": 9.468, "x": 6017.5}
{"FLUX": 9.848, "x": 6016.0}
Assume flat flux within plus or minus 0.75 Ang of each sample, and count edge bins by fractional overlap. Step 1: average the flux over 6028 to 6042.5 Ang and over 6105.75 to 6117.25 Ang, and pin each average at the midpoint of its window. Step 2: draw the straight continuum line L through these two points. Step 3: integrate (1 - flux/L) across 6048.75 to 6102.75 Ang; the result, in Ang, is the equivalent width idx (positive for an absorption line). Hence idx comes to 0.8 Ang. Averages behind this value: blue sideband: 9.75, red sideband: 9.66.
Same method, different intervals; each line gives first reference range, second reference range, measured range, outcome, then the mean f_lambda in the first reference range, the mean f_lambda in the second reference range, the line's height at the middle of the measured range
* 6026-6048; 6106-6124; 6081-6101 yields 0.27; 9.67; 9.64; 9.65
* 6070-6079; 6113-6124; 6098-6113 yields 0.20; 9.63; 9.67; 9.66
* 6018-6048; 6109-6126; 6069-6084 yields 0.08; 9.64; 9.6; 9.62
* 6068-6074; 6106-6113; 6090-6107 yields 0.09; 9.51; 9.6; 9.57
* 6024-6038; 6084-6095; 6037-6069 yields 0.22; 9.72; 9.53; 9.65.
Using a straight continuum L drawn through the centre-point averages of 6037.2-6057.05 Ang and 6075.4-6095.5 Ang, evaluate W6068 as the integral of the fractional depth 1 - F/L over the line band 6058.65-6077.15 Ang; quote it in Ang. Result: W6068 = 0.1 Ang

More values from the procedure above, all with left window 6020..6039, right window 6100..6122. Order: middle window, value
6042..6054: 0.1 Ang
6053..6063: 0.0 Ang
